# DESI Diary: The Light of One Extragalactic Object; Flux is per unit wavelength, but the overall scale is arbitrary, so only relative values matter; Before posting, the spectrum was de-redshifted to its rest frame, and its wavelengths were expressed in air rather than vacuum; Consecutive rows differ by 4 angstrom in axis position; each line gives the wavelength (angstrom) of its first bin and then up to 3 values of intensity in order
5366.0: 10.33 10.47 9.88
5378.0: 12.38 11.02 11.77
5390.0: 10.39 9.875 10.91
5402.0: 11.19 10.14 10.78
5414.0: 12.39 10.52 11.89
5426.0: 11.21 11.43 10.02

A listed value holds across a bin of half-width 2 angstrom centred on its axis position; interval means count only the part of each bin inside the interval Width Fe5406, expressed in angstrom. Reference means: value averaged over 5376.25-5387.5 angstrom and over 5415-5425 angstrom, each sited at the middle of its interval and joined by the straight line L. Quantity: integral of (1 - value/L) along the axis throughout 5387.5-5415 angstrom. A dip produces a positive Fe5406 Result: 1.76 angstrom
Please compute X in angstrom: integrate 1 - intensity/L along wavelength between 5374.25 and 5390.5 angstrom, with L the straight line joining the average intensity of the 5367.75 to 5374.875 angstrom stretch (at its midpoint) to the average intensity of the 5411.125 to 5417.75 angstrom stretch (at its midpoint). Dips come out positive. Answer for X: -1.1 angstrom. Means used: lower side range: 10.2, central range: 11.3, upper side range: 11.7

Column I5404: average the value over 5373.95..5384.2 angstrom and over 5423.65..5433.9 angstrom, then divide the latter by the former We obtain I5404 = 0.98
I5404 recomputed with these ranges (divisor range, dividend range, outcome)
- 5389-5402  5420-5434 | 1.07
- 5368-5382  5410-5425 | 1.05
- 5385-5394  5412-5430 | 1.07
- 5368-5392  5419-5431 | 1.04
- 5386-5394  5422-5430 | 1.08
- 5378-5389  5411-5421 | 1.00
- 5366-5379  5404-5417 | 1.03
